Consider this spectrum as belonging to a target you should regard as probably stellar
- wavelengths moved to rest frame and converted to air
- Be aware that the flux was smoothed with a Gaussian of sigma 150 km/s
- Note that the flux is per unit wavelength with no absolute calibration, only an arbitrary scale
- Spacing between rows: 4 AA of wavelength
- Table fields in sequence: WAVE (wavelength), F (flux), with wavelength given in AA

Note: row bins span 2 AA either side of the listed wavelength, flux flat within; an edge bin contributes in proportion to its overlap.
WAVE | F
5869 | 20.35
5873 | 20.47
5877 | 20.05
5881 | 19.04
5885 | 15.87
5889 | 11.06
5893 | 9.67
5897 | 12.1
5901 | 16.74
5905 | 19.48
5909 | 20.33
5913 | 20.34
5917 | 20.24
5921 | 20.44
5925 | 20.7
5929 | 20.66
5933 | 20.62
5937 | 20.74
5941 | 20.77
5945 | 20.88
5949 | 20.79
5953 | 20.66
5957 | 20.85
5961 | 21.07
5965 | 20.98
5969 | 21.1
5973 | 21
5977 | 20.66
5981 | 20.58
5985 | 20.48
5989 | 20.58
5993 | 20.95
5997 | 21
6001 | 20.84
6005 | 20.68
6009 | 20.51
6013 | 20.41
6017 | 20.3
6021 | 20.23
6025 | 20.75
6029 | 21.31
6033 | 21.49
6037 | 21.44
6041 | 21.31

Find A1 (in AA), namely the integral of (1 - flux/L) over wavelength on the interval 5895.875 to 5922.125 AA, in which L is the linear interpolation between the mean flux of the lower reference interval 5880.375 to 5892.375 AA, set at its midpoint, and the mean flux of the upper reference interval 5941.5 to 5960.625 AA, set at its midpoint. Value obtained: -3.3 AA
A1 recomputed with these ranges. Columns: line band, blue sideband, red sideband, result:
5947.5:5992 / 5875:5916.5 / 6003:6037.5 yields -4.0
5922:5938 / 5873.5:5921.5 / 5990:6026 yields -2.2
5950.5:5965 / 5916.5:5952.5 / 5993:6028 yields -0.2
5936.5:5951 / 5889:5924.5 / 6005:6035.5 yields -1.9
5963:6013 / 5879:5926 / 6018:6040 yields -2.6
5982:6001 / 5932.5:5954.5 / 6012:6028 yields -0.2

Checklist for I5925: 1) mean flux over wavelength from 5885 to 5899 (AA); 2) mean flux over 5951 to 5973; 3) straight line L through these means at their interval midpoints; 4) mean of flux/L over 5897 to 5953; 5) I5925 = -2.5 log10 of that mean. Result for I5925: -0.25 mag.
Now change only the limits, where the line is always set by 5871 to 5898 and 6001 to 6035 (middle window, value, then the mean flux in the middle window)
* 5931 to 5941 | -0.18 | 20.7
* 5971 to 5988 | -0.08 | 20.7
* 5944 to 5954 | -0.15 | 20.8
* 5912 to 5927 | -0.20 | 20.4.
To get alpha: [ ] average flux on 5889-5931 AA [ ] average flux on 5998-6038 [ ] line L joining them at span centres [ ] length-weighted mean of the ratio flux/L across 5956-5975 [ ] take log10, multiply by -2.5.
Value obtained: -0.09 mag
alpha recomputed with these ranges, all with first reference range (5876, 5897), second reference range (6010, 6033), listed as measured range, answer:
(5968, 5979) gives -0.13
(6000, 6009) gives -0.04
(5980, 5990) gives -0.08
